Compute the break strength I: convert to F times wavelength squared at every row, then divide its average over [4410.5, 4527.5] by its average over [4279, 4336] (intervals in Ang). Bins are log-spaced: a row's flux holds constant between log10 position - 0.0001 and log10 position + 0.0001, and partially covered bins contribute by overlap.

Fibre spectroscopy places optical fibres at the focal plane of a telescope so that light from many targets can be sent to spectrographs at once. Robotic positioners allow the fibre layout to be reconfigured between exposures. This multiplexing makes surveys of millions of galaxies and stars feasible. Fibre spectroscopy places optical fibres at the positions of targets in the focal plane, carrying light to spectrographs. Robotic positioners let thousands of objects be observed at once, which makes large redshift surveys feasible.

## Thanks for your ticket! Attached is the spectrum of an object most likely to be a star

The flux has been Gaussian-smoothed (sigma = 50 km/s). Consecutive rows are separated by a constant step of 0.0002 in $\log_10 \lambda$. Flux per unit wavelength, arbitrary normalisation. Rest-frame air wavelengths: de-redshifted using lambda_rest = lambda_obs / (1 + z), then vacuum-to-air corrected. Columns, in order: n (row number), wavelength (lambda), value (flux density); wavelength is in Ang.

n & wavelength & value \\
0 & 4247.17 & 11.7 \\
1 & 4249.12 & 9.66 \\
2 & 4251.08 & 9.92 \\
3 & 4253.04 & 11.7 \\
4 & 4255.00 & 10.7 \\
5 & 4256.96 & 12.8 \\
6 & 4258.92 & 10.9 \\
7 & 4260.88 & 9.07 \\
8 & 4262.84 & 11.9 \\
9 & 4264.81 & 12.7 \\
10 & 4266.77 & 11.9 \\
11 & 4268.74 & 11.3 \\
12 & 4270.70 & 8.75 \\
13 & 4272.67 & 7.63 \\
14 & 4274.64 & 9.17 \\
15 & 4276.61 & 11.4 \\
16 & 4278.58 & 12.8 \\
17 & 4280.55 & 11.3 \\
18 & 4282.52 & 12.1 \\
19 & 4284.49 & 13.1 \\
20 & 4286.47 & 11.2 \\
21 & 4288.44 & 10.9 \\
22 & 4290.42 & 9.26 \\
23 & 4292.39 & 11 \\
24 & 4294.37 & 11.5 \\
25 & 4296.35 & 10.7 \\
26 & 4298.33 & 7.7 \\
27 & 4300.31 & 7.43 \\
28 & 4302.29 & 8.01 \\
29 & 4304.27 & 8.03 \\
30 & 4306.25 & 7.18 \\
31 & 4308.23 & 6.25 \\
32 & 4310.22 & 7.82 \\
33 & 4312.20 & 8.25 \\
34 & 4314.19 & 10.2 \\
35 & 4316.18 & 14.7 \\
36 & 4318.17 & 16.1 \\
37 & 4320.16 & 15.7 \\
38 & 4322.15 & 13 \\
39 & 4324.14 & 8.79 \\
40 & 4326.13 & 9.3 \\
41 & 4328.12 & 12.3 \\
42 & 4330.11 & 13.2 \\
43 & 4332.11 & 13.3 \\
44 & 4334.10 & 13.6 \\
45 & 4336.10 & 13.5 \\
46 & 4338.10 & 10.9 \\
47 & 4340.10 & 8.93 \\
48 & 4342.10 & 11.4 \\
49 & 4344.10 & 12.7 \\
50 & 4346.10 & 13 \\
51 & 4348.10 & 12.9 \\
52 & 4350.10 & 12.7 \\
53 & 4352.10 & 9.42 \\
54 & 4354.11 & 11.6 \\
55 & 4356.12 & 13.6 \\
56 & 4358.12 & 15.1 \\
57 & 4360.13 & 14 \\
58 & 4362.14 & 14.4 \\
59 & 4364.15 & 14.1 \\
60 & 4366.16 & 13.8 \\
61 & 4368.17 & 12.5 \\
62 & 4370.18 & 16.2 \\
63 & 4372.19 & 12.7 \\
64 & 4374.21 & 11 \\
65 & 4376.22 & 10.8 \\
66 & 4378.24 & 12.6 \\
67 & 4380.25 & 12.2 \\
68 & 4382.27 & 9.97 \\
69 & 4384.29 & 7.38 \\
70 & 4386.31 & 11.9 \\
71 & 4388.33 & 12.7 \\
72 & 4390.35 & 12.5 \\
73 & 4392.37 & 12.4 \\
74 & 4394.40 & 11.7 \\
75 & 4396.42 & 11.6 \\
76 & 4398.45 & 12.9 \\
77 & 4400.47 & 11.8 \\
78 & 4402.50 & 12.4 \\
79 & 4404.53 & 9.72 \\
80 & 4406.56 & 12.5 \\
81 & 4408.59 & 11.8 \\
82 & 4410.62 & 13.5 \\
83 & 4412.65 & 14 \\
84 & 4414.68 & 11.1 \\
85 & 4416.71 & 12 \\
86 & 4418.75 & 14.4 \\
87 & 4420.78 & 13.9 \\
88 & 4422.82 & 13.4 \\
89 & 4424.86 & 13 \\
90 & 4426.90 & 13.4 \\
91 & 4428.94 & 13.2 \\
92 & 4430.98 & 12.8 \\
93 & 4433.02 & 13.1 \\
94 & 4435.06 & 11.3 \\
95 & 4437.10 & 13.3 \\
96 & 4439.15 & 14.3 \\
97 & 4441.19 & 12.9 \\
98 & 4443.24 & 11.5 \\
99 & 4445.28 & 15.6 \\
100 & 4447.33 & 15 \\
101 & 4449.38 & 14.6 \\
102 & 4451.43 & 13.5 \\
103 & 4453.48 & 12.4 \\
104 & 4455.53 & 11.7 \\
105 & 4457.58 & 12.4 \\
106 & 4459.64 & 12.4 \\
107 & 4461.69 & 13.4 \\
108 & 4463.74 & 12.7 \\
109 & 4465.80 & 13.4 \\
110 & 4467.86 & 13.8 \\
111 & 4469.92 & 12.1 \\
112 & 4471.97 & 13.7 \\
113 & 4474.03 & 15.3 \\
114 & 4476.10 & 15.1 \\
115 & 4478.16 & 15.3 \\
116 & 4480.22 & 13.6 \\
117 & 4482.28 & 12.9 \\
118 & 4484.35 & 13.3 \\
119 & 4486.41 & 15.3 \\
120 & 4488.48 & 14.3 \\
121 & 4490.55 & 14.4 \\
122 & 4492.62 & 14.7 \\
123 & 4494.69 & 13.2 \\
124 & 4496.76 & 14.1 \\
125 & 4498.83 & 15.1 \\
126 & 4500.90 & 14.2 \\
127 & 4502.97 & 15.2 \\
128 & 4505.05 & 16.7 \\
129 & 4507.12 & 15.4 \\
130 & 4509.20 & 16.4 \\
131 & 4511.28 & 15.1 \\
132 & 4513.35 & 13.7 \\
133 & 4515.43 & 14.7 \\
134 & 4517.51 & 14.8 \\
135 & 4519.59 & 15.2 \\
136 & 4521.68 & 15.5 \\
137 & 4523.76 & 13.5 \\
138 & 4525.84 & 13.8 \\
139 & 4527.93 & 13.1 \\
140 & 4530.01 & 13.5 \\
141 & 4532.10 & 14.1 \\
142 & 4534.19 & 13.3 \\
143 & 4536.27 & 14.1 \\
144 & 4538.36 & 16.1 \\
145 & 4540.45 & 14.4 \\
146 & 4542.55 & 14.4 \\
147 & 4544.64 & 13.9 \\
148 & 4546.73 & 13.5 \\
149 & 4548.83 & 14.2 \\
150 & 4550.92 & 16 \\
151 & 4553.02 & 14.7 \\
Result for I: 1.4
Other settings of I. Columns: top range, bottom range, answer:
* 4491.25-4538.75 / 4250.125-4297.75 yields 1.48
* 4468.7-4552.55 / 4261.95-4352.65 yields 1.44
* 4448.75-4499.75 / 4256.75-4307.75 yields 1.45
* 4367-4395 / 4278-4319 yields 1.21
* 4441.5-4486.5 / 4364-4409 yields 1.17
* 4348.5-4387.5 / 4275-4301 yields 1.19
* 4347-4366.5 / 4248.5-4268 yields 1.23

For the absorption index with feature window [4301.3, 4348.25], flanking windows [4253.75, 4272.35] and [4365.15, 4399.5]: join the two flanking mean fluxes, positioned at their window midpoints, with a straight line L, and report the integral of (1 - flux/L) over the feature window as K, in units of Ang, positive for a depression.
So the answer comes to 1.5 Ang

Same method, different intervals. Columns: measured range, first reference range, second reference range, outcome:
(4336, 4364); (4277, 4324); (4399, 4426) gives -2.4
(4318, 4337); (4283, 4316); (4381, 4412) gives -5.0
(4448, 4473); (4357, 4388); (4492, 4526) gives 1.7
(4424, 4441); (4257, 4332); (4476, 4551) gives 0.0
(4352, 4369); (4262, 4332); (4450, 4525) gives -2.2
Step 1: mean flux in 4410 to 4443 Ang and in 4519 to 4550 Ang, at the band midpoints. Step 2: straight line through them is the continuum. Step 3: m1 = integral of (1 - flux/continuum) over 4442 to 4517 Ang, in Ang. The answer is -2.5 Ang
